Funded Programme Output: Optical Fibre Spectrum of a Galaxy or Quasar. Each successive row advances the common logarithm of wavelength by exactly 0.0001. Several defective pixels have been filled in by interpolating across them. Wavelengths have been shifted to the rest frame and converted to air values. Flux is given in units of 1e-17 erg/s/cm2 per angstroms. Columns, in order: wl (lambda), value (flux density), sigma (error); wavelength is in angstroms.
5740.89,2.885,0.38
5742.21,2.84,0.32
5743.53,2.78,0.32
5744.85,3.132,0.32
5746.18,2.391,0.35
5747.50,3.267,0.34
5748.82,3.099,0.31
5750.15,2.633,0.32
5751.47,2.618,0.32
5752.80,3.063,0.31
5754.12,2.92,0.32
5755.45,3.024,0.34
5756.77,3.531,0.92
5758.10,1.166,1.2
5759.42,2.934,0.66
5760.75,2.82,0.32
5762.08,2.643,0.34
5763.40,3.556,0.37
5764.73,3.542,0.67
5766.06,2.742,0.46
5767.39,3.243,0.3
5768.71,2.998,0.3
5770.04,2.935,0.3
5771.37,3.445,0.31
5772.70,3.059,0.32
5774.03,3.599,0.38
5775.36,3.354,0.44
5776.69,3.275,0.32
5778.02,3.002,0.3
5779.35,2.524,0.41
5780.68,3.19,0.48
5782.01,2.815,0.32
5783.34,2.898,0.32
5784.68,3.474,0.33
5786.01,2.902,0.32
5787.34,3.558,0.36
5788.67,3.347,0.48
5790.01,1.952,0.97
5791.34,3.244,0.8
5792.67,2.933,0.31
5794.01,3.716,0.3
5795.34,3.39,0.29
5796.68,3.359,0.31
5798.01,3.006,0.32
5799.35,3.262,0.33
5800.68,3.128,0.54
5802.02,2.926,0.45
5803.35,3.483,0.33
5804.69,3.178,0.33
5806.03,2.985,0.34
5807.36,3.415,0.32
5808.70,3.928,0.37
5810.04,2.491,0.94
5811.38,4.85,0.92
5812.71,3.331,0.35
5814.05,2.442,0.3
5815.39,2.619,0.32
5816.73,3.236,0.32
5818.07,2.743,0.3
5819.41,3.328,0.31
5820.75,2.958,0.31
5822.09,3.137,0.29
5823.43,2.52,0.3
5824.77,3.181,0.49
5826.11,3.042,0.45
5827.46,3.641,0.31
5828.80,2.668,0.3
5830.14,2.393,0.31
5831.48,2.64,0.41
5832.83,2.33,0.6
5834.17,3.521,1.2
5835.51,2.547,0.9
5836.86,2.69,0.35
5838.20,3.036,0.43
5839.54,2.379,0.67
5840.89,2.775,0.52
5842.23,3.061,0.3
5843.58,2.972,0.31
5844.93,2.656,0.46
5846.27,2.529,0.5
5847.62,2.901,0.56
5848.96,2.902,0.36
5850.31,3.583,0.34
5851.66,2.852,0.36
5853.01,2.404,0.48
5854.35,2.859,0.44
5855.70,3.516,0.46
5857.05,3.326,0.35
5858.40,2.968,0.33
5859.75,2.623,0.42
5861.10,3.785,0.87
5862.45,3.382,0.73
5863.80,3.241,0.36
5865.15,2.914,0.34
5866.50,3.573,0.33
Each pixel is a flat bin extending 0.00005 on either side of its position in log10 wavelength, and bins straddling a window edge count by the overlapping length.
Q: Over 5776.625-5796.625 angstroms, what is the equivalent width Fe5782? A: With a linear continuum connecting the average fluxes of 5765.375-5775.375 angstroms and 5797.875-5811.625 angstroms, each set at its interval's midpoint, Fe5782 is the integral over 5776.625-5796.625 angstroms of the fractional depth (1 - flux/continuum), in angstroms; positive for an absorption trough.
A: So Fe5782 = 0.9 angstroms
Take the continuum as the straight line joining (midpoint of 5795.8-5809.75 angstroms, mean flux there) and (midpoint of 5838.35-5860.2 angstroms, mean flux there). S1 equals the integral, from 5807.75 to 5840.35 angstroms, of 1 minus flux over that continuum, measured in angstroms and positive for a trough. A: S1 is 1.10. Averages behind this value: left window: 3.25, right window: 2.9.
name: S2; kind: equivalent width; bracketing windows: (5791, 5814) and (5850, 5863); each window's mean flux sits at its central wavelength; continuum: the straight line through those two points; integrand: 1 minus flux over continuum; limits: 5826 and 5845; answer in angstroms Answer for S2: 2.2 angstroms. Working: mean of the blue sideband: 3.31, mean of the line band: 2.82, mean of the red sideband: 3.11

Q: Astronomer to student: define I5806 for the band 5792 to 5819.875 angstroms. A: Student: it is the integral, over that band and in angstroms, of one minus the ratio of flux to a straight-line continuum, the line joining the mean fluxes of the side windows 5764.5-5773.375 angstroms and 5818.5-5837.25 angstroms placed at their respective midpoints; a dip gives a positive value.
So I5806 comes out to -2.3 angstroms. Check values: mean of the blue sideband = 3.12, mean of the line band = 3.23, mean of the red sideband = 2.9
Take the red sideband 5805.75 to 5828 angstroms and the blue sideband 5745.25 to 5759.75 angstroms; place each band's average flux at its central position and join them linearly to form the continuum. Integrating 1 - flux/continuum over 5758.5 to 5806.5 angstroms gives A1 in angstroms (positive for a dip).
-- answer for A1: -2.4 angstroms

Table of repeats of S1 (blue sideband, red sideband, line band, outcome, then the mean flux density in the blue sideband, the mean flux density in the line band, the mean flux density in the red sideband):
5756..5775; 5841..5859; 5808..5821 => -0.9 angstroms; 3.02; 3.2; 2.96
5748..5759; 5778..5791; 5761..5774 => -1.3 angstroms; 2.77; 3.14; 2.97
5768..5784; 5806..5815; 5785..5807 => 0.6 angstroms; 3.09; 3.16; 3.35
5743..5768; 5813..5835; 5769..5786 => -1.3 angstroms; 2.9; 3.12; 2.9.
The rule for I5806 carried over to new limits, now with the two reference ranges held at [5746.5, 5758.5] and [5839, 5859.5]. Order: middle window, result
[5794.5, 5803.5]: -1.08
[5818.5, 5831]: -0.37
